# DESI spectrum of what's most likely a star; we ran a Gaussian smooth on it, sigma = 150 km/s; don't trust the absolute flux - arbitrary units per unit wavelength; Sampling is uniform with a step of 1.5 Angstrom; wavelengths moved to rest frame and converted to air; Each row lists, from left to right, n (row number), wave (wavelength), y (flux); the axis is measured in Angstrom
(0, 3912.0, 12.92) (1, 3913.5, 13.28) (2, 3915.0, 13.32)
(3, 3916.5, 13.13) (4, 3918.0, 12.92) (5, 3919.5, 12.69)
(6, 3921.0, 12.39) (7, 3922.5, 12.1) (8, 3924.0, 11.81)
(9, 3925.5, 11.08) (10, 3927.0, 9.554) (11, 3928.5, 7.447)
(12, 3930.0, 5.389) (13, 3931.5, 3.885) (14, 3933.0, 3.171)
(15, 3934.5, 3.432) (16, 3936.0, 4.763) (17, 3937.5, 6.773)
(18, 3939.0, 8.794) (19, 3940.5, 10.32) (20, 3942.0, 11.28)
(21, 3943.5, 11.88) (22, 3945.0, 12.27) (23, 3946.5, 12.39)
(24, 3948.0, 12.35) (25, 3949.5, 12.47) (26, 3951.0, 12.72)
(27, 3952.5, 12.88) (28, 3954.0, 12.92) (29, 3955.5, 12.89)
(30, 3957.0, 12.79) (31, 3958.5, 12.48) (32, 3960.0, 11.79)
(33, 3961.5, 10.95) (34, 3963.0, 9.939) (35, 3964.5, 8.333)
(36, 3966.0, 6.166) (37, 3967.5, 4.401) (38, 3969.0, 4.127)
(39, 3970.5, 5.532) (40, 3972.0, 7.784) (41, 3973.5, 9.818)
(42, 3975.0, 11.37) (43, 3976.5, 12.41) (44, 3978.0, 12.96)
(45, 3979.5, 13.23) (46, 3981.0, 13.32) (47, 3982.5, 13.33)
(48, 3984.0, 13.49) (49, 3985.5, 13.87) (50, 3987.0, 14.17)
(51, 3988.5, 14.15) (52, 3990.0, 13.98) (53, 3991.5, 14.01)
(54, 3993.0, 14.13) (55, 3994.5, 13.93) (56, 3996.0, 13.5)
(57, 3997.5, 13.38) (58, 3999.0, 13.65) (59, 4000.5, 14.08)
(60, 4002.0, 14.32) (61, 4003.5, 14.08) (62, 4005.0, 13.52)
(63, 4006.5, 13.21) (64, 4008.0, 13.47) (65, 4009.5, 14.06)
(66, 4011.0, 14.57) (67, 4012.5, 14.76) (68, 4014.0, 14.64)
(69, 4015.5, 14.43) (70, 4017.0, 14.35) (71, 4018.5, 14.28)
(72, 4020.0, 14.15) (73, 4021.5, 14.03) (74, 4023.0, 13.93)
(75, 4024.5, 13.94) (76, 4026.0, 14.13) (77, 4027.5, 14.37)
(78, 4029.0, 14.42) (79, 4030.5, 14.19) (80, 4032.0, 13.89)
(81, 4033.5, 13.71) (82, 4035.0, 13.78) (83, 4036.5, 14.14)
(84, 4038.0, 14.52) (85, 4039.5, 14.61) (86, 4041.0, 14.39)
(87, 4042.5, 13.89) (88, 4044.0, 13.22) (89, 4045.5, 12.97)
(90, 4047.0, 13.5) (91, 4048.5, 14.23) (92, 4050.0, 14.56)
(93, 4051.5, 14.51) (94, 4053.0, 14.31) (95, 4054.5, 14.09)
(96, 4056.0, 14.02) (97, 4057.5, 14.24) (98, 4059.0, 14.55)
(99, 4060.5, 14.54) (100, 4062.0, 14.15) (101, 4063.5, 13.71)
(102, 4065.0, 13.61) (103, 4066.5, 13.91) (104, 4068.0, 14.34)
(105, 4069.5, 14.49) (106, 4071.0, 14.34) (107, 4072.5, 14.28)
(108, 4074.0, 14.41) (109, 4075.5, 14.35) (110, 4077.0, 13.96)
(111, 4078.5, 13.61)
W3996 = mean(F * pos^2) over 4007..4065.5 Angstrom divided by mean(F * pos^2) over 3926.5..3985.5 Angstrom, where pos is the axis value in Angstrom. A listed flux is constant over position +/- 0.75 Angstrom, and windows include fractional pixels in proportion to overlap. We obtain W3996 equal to 1.49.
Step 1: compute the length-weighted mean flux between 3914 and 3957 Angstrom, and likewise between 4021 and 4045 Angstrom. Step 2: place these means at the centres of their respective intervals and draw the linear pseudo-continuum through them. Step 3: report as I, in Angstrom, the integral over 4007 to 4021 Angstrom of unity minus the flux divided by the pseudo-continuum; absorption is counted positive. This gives -1.0 Angstrom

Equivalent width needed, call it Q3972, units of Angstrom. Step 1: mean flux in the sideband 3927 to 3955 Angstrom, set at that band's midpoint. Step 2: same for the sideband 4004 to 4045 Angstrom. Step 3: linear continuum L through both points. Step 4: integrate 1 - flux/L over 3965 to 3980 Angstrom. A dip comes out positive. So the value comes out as 3.3 Angstrom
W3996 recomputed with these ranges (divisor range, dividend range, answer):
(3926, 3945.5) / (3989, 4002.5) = 1.88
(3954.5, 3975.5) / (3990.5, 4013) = 1.54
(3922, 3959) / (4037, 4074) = 1.51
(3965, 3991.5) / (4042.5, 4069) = 1.34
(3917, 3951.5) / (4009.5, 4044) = 1.54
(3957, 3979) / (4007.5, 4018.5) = 1.57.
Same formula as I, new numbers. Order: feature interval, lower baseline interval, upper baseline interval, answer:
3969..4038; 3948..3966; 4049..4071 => -2.8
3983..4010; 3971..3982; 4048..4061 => -3.6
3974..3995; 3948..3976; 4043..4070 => -4.6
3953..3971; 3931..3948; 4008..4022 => 0.9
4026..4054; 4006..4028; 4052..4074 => 0.2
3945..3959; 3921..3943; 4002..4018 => -4.4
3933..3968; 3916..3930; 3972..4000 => 5.5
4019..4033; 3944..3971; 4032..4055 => -0.9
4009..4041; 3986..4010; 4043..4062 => -0.6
